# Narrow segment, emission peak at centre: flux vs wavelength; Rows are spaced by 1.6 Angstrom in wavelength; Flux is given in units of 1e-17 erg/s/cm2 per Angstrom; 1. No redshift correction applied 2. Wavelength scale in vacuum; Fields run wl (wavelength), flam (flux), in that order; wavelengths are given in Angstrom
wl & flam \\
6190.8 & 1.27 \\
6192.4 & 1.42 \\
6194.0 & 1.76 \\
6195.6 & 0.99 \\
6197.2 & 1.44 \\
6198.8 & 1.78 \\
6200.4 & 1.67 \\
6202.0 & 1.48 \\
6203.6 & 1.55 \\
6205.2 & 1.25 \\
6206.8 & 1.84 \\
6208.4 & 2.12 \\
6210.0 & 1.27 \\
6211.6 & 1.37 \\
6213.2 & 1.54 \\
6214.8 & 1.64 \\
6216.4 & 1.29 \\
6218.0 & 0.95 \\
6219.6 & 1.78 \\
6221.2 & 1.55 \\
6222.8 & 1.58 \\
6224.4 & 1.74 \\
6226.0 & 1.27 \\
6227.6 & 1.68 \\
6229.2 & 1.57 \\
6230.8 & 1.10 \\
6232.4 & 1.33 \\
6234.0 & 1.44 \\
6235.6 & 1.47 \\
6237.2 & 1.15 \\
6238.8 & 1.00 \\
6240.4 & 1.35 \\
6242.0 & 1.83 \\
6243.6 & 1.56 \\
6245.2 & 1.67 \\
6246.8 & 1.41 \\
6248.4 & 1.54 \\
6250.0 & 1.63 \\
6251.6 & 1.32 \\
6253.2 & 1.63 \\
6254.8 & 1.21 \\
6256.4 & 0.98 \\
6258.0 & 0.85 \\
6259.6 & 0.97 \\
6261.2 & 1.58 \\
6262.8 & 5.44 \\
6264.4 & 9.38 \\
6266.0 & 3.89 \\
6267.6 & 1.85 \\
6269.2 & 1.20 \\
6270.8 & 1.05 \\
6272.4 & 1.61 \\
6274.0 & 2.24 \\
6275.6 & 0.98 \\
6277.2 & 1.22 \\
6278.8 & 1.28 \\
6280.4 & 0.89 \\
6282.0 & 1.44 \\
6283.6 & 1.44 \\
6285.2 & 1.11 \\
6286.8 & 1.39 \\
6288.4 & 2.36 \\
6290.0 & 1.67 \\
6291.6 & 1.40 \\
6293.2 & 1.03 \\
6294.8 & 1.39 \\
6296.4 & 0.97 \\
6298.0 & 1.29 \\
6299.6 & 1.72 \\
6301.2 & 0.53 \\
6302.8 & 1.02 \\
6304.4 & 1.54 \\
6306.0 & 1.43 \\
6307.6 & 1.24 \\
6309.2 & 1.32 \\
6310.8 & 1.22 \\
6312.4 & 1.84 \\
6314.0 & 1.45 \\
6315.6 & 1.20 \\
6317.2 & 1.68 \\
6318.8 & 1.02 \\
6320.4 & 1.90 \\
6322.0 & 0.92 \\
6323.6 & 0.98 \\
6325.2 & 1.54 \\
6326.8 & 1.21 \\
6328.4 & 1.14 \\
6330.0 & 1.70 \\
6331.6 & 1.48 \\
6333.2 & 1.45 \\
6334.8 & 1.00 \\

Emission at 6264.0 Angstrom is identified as Hbeta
